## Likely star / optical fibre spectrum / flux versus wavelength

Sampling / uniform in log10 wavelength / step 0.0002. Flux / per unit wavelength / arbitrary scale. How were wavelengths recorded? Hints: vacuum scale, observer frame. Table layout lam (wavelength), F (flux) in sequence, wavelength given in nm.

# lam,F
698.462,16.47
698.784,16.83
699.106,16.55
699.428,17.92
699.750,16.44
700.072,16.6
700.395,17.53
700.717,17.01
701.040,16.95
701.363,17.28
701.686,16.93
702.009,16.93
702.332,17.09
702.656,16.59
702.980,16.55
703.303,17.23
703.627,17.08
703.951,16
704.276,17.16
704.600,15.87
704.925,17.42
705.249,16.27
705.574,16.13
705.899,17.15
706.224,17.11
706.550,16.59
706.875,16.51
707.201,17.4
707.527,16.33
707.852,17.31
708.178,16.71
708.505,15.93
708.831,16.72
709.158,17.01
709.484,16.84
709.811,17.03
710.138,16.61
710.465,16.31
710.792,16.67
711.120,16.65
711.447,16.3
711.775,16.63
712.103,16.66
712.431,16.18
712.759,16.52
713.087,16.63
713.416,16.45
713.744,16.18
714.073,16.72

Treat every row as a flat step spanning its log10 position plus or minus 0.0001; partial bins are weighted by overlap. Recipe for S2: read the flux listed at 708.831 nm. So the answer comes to 16.72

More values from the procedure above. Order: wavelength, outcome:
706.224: 17.11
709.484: 16.84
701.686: 16.93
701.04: 16.95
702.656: 16.59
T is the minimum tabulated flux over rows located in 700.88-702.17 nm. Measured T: 16.93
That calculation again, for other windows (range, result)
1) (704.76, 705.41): 16.27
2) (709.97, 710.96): 16.31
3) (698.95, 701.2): 16.44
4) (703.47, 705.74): 15.87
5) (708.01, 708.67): 15.93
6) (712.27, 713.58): 16.18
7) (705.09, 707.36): 16.13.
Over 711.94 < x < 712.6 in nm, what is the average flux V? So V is 16.4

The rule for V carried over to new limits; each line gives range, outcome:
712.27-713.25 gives 16.5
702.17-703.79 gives 16.9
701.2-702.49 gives 17.1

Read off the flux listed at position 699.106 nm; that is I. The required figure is 16.55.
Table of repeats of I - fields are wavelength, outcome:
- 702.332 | 17.09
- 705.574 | 16.13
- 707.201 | 17.4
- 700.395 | 17.53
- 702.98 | 16.55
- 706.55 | 16.59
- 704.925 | 17.42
